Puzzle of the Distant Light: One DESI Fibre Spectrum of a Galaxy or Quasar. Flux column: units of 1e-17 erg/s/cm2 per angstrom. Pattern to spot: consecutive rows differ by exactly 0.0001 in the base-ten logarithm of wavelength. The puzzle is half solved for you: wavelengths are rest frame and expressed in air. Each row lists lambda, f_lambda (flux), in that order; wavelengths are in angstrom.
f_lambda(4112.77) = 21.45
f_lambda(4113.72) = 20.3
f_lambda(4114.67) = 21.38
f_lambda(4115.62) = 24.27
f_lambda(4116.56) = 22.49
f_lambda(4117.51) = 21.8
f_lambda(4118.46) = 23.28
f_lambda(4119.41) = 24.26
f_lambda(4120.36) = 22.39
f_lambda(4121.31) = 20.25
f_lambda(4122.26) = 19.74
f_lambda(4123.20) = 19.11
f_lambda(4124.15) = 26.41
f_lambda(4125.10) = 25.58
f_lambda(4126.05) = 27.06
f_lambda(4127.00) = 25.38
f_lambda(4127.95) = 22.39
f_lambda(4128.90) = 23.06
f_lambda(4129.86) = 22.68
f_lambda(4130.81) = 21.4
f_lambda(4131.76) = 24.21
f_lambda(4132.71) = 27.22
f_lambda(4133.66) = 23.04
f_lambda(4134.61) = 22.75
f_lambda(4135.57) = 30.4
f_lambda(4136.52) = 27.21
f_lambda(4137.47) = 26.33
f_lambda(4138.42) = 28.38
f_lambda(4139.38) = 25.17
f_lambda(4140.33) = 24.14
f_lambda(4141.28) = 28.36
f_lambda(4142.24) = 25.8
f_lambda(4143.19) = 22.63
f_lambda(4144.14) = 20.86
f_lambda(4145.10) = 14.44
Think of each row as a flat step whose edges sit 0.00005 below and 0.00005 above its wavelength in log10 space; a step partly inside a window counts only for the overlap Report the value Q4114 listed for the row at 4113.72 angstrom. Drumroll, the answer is 20.3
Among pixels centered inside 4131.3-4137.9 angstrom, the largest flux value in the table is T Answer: 30.4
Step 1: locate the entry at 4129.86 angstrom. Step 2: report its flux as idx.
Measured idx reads 22.68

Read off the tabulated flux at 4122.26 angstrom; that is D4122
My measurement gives 19.74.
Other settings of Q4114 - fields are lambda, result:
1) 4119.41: 24.26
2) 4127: 25.38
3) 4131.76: 24.21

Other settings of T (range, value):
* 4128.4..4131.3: 23.06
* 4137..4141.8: 28.38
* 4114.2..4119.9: 24.27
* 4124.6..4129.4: 27.06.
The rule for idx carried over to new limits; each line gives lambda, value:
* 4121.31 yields 20.25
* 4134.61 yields 22.75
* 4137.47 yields 26.33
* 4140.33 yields 24.14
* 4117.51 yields 21.8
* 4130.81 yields 21.4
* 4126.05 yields 27.06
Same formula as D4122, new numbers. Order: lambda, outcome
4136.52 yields 27.21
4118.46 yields 23.28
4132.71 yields 27.22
